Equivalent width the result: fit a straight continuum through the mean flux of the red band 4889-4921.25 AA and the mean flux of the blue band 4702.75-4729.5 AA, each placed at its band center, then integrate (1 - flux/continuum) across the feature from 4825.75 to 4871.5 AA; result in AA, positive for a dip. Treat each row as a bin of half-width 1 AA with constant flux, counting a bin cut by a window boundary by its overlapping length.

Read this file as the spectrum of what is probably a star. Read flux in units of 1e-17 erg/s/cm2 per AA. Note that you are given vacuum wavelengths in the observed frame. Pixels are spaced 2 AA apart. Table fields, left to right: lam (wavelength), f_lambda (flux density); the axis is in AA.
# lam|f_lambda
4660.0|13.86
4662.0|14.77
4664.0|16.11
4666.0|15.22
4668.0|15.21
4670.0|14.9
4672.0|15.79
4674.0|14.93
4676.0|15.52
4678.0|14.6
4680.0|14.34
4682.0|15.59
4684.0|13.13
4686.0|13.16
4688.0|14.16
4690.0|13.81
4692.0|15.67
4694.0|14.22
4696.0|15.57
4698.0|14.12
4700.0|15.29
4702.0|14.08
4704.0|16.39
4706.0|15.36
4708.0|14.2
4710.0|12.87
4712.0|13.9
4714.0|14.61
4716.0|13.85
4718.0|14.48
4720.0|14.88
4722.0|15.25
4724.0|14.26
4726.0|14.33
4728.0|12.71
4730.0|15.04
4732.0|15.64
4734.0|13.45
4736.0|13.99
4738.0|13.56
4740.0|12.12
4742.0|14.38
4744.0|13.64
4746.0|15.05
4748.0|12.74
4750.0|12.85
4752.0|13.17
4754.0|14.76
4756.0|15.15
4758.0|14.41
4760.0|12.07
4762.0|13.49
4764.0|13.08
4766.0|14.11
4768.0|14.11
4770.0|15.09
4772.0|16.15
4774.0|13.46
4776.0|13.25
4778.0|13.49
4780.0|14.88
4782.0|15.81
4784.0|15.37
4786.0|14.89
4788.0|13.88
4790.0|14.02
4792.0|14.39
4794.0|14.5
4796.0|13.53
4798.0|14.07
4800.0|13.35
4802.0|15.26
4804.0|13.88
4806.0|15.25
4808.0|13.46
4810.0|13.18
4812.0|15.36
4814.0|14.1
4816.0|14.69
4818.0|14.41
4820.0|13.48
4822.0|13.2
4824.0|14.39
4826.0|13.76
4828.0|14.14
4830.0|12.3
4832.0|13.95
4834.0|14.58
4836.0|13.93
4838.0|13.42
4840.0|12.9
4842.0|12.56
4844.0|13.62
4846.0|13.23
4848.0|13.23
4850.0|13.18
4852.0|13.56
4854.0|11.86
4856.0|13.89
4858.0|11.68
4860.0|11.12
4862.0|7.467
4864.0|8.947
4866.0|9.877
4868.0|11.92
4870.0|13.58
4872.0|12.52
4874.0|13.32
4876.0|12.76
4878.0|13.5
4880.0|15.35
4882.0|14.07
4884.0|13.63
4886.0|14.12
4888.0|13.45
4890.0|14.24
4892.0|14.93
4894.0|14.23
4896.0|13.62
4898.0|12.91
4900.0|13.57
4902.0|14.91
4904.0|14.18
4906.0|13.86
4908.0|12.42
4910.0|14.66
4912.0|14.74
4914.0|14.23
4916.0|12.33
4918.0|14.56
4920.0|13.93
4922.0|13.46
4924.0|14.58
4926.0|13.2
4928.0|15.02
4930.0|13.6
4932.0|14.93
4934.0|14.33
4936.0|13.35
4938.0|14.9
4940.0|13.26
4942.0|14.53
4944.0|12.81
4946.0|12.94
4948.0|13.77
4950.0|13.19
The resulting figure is 5.1 AA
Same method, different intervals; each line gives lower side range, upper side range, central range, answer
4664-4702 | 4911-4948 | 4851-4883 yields 4.3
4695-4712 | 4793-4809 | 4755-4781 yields 0.5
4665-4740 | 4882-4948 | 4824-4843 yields 0.8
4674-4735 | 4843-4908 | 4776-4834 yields -2.4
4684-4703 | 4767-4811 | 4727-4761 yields 1.3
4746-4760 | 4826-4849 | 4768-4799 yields -1.7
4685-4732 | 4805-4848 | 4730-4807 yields 0.0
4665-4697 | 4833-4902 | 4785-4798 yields -0.5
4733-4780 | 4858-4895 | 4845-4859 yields 0.0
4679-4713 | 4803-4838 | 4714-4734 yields -0.1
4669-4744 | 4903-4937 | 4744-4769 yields 1.0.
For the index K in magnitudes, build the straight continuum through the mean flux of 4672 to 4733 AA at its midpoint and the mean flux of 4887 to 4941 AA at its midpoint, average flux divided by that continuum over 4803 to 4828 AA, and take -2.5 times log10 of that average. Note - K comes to 0.01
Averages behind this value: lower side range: 14.6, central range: 14.1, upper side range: 14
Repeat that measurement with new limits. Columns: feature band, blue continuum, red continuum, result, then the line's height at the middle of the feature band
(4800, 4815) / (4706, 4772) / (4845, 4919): -0.05 mag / 13.6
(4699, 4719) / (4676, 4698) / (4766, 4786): 0.00 mag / 14.5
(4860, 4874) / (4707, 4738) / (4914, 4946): 0.27 mag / 14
